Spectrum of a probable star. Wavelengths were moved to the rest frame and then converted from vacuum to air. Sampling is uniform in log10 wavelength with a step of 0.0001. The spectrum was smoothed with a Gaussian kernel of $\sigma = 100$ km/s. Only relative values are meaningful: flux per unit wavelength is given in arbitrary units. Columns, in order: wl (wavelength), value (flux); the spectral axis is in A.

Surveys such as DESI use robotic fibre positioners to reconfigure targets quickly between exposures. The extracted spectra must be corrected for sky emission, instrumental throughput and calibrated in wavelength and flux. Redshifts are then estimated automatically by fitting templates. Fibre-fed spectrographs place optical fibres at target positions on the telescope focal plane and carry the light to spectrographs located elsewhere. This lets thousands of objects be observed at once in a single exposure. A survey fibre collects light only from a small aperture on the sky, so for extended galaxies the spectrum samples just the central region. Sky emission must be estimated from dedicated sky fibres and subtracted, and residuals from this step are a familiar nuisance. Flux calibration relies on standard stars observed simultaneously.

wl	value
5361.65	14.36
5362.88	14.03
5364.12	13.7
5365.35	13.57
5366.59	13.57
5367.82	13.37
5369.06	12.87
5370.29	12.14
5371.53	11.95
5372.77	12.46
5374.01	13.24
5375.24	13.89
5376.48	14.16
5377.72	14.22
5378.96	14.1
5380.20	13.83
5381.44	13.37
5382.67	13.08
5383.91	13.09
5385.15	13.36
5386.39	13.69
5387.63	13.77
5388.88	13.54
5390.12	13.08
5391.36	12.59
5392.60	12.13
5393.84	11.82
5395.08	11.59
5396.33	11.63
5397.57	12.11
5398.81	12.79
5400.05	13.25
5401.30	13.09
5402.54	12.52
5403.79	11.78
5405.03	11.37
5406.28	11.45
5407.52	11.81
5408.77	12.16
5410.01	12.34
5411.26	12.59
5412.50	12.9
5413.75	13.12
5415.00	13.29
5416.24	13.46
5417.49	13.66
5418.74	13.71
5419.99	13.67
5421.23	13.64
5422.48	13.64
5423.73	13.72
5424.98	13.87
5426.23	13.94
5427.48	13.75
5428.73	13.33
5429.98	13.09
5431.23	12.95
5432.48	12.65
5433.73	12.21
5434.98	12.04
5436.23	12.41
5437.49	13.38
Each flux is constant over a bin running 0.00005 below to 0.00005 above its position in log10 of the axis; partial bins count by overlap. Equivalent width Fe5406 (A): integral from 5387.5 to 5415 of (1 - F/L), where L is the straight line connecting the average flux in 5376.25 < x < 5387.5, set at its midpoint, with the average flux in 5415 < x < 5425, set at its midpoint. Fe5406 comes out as 2.5 A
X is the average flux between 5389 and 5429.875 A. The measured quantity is 12.8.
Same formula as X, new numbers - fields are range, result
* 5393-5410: 12.1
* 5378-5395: 13.2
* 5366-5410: 12.8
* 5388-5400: 12.4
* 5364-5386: 13.3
